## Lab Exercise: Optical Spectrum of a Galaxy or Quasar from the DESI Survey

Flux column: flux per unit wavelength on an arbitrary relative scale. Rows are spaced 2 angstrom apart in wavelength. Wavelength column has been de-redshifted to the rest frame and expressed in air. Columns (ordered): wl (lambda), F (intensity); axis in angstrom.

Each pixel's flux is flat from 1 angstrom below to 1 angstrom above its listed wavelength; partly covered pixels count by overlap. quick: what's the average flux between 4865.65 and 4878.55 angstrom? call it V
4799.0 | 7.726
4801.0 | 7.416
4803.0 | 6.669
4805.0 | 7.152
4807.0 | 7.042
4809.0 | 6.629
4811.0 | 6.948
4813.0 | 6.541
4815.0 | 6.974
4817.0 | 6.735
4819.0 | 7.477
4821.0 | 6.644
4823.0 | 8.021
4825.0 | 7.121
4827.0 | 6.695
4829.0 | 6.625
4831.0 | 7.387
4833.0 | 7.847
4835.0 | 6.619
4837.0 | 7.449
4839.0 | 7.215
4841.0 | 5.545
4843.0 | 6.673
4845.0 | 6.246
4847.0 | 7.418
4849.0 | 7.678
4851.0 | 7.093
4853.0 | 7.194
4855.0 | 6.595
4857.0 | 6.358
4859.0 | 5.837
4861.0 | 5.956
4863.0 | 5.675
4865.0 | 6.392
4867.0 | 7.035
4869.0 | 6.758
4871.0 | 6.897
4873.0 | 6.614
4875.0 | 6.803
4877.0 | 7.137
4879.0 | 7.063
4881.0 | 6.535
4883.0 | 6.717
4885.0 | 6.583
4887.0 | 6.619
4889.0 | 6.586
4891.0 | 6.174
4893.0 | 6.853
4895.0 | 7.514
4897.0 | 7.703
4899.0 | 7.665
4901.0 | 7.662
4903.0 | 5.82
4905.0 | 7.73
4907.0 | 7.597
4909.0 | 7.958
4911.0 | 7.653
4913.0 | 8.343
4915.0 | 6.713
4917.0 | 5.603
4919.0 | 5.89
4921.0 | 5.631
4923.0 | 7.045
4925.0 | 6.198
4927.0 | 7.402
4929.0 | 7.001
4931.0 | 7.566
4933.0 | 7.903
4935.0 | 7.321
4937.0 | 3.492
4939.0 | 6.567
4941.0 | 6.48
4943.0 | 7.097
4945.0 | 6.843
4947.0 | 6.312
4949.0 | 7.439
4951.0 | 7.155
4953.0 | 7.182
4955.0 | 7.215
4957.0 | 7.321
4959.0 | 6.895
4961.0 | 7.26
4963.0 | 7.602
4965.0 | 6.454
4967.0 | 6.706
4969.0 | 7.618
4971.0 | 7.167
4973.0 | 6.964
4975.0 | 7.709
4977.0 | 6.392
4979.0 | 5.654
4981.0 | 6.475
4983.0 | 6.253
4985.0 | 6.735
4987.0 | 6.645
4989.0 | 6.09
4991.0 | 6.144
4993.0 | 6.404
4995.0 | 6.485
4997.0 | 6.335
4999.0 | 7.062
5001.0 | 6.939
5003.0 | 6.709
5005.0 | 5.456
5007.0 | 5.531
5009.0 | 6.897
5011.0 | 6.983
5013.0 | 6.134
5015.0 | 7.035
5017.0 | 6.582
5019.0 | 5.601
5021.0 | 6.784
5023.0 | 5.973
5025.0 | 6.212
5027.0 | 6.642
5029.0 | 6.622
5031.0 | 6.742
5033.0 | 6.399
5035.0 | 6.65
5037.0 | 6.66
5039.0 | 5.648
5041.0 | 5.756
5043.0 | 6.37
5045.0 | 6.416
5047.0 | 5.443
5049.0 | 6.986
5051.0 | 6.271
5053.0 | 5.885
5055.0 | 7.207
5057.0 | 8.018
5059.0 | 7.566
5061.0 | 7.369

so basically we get 6.87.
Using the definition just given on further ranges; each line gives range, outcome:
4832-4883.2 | 6.74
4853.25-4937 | 6.82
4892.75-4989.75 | 6.91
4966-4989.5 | 6.71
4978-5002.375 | 6.44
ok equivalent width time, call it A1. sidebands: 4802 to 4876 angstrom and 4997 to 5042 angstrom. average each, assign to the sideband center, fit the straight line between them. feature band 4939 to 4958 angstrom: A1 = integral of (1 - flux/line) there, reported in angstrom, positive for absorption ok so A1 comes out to -1.2 angstrom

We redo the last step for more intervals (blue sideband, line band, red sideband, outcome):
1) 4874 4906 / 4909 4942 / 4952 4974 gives 1.5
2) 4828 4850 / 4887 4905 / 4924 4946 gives -0.5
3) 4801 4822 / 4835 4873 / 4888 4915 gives 2.3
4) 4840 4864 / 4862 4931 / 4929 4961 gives -2.0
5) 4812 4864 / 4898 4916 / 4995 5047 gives -2.1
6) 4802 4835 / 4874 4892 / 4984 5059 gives 0.4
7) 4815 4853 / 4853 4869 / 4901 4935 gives 1.5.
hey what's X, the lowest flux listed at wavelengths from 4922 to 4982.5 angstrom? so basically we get 3.492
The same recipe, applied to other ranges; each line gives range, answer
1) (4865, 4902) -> 6.174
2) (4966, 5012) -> 5.456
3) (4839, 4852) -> 5.545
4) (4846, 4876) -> 5.675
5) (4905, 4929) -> 5.603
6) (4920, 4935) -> 5.631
